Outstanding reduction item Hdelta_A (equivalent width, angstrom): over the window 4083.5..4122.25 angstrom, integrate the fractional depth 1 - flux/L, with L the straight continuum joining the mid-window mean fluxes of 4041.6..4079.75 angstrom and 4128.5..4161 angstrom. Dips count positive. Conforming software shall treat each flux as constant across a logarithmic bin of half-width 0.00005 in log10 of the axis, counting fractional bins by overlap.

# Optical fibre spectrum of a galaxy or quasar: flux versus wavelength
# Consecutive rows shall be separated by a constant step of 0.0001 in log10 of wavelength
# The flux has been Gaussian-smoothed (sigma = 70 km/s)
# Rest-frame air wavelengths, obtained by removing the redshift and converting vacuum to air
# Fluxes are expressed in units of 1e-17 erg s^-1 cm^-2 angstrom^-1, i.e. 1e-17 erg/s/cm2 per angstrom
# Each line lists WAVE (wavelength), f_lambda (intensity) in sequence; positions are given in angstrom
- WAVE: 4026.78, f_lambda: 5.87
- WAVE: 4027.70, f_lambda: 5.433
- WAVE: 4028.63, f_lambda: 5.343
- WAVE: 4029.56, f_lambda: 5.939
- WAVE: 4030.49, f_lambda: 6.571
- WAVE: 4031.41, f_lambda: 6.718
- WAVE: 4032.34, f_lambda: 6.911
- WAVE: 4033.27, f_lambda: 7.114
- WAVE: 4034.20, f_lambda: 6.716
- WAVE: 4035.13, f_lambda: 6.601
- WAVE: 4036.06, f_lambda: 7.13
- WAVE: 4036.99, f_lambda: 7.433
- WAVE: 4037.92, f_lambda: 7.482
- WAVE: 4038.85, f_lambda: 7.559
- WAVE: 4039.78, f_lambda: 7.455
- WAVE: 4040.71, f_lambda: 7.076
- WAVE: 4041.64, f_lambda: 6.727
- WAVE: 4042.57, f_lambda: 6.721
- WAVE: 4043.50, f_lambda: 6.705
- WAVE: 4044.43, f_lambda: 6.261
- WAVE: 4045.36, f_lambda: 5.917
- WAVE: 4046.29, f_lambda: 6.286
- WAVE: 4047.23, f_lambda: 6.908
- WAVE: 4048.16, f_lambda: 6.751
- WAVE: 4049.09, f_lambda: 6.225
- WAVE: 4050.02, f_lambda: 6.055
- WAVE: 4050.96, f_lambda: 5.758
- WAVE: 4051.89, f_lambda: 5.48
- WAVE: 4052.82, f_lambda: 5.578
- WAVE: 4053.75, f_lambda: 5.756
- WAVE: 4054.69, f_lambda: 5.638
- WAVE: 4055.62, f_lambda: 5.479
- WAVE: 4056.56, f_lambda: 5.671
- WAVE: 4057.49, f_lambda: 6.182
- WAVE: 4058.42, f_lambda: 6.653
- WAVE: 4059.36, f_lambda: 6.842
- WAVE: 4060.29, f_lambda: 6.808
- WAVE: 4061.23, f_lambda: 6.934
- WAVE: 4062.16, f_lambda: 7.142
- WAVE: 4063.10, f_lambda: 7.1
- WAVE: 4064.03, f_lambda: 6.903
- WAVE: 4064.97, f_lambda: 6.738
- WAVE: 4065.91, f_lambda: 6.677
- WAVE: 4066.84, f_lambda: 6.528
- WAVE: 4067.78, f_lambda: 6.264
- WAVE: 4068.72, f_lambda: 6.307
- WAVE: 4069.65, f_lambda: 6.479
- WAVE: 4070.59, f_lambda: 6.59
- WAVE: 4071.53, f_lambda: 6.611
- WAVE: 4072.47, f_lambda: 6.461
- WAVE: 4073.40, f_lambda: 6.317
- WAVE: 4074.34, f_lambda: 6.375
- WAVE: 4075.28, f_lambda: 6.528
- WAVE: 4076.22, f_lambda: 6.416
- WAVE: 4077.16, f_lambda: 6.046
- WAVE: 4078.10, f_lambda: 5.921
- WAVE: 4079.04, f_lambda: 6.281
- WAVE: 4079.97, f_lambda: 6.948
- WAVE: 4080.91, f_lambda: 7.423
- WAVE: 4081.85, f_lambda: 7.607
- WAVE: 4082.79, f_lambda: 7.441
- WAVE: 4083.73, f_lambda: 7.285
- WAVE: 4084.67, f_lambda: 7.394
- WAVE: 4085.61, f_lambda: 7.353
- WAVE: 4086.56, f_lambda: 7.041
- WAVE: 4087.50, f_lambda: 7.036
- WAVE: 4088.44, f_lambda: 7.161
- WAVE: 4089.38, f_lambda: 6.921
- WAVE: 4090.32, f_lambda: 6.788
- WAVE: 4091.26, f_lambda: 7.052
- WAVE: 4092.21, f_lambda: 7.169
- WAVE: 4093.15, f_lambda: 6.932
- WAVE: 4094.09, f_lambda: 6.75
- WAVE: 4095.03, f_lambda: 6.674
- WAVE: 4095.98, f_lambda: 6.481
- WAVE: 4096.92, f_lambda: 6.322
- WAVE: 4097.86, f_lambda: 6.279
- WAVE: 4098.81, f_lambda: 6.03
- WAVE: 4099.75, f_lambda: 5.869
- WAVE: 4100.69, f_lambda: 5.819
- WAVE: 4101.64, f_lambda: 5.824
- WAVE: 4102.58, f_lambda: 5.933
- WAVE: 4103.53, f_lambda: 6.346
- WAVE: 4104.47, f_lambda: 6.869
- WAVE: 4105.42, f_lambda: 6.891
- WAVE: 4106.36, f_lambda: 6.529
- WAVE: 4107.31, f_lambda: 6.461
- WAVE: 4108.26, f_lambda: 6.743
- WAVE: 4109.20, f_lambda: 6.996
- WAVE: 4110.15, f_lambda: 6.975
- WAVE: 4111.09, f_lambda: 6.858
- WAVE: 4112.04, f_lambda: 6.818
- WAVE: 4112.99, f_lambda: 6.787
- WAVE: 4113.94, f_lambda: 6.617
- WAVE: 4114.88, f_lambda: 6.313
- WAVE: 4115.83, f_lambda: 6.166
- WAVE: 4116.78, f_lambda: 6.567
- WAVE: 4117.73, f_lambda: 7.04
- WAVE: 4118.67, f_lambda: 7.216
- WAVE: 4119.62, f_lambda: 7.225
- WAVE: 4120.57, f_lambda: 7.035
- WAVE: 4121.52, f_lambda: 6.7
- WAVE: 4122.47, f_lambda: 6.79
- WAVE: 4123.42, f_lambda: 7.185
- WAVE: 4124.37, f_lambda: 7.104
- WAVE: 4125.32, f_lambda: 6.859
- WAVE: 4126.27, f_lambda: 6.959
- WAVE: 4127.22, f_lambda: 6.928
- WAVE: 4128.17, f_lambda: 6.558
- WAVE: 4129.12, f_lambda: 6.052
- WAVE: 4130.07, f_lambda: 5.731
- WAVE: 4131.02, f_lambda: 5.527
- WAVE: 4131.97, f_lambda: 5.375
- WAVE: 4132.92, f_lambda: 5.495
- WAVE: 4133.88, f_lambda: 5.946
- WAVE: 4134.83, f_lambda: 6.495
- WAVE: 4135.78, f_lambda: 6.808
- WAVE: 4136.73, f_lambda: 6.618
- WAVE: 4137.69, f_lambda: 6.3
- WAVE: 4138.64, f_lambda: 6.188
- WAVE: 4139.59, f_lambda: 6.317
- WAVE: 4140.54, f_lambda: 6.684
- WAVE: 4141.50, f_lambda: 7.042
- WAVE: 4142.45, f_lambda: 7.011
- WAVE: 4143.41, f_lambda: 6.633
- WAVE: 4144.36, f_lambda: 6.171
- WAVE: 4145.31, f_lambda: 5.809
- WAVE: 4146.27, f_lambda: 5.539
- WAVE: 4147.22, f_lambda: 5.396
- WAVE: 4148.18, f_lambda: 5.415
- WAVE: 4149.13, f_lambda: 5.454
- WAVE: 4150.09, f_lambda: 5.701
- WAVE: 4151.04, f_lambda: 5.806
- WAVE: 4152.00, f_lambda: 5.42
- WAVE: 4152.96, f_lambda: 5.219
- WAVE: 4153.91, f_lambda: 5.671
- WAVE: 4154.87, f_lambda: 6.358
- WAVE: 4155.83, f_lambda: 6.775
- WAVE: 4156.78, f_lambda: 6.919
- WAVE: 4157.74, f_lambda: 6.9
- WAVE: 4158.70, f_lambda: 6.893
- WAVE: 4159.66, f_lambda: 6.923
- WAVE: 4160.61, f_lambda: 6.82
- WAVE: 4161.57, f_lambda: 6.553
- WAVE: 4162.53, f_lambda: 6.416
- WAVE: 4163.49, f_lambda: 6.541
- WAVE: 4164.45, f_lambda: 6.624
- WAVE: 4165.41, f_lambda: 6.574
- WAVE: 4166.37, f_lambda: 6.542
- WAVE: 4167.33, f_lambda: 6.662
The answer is -2.8 angstrom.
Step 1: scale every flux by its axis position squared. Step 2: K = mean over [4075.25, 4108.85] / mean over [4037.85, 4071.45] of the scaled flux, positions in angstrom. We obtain 1.05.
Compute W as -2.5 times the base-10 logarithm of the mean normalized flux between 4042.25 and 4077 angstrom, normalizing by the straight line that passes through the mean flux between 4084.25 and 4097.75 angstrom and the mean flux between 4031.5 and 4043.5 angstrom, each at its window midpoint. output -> 0.10 mag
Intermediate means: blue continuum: 7.05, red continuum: 6.91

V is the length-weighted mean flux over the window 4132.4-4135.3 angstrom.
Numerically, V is 5.96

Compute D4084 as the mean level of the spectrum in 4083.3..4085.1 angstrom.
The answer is 7.34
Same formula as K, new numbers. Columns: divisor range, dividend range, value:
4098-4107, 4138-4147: 1.04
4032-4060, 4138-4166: 1.02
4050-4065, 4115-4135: 1.07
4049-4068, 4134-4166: 1.04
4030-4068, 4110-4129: 1.07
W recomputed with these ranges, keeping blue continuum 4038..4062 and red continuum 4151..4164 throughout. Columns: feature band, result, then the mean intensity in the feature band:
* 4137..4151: 0.048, 6.12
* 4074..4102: -0.051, 6.71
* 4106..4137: -0.033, 6.59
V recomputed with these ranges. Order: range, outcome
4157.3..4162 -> 6.82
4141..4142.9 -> 7.01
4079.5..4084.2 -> 7.35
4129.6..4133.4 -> 5.53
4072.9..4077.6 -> 6.34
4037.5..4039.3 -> 7.52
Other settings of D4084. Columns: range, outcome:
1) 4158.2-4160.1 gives 6.89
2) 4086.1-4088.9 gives 7.09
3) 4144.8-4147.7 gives 5.59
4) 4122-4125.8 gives 6.98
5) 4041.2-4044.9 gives 6.61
